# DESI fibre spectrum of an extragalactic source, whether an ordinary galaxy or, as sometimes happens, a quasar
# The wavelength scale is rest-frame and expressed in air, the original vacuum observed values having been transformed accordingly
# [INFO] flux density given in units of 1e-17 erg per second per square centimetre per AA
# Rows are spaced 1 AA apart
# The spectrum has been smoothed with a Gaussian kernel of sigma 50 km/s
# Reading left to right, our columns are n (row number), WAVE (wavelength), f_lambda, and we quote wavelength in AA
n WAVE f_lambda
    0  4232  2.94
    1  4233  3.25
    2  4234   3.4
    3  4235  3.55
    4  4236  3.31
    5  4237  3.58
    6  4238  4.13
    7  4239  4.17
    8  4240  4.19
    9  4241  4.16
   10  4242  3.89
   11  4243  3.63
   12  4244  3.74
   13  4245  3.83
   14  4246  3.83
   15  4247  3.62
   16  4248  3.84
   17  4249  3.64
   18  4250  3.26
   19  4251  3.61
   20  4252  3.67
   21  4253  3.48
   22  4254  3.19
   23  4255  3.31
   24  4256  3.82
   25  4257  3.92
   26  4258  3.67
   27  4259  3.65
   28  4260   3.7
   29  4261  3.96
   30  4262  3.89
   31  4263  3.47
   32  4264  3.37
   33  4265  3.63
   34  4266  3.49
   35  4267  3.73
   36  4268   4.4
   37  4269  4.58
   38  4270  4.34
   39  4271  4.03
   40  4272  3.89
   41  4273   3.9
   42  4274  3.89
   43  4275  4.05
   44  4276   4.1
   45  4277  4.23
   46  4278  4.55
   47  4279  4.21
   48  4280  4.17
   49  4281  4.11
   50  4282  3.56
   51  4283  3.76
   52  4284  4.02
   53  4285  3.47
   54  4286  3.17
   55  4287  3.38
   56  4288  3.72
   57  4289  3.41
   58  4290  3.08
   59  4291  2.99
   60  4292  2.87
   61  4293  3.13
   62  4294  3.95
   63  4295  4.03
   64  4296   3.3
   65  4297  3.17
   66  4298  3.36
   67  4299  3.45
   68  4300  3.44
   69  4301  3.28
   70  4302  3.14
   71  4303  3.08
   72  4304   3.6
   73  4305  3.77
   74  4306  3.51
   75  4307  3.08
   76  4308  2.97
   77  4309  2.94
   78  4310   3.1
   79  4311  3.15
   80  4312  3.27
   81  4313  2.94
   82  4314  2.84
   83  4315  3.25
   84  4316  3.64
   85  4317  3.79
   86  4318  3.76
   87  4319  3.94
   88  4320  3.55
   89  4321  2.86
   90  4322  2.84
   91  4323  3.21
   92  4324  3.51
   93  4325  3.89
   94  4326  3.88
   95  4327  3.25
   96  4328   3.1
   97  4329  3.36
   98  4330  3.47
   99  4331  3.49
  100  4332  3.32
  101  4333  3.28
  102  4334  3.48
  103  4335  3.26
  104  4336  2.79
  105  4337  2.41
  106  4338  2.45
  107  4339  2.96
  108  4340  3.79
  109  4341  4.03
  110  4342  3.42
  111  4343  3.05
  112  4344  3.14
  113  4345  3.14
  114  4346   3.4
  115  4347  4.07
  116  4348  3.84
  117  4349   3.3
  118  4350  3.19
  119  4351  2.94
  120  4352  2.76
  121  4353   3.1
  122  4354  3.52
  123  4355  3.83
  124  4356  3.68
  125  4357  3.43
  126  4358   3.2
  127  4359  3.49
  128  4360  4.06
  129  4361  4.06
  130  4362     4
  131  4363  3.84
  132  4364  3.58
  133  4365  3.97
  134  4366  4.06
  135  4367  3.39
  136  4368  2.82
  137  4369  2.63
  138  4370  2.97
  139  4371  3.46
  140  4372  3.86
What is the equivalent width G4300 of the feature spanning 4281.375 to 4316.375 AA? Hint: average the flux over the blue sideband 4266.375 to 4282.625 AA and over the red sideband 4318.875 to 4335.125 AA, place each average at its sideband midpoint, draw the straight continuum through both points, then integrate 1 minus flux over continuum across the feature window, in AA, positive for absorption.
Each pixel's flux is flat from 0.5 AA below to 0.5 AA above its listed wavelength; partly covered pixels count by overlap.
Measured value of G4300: 4.0 AA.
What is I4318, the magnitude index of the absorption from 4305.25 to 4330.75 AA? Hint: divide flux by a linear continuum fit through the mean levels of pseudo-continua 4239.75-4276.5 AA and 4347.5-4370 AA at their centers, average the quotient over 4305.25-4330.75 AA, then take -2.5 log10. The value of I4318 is 0.09 mag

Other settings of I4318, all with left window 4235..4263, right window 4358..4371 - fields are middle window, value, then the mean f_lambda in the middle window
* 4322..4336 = 0.07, 3.38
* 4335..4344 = 0.15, 3.12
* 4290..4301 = 0.09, 3.35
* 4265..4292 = -0.04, 3.83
